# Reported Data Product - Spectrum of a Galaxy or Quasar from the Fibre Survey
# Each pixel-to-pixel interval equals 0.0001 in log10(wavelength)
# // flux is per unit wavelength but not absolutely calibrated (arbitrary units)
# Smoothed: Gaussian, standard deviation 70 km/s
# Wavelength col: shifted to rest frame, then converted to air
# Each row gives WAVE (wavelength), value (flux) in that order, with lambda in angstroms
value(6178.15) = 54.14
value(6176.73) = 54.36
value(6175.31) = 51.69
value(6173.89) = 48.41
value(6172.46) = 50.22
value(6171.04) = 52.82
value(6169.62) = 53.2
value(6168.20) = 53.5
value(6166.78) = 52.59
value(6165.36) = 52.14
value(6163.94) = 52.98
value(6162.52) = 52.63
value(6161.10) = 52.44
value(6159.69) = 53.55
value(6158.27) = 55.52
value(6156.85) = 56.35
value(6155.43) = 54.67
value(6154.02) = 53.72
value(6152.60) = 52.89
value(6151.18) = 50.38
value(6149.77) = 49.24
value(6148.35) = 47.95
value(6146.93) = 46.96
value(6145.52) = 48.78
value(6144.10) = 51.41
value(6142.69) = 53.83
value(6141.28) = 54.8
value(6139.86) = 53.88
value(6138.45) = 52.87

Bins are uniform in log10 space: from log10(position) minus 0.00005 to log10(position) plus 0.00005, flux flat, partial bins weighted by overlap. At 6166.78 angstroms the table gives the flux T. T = 52.59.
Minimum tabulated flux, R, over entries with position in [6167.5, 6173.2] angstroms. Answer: 50.22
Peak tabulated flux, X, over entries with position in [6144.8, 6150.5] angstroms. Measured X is 49.24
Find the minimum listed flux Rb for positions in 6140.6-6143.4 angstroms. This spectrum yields 53.83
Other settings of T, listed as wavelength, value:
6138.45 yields 52.87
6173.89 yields 48.41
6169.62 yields 53.2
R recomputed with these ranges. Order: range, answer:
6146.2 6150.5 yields 46.96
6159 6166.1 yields 52.14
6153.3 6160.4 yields 53.55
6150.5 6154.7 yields 50.38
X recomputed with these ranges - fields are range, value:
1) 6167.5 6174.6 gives 53.5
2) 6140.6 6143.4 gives 54.8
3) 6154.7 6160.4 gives 56.35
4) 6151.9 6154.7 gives 53.72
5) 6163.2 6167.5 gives 52.98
